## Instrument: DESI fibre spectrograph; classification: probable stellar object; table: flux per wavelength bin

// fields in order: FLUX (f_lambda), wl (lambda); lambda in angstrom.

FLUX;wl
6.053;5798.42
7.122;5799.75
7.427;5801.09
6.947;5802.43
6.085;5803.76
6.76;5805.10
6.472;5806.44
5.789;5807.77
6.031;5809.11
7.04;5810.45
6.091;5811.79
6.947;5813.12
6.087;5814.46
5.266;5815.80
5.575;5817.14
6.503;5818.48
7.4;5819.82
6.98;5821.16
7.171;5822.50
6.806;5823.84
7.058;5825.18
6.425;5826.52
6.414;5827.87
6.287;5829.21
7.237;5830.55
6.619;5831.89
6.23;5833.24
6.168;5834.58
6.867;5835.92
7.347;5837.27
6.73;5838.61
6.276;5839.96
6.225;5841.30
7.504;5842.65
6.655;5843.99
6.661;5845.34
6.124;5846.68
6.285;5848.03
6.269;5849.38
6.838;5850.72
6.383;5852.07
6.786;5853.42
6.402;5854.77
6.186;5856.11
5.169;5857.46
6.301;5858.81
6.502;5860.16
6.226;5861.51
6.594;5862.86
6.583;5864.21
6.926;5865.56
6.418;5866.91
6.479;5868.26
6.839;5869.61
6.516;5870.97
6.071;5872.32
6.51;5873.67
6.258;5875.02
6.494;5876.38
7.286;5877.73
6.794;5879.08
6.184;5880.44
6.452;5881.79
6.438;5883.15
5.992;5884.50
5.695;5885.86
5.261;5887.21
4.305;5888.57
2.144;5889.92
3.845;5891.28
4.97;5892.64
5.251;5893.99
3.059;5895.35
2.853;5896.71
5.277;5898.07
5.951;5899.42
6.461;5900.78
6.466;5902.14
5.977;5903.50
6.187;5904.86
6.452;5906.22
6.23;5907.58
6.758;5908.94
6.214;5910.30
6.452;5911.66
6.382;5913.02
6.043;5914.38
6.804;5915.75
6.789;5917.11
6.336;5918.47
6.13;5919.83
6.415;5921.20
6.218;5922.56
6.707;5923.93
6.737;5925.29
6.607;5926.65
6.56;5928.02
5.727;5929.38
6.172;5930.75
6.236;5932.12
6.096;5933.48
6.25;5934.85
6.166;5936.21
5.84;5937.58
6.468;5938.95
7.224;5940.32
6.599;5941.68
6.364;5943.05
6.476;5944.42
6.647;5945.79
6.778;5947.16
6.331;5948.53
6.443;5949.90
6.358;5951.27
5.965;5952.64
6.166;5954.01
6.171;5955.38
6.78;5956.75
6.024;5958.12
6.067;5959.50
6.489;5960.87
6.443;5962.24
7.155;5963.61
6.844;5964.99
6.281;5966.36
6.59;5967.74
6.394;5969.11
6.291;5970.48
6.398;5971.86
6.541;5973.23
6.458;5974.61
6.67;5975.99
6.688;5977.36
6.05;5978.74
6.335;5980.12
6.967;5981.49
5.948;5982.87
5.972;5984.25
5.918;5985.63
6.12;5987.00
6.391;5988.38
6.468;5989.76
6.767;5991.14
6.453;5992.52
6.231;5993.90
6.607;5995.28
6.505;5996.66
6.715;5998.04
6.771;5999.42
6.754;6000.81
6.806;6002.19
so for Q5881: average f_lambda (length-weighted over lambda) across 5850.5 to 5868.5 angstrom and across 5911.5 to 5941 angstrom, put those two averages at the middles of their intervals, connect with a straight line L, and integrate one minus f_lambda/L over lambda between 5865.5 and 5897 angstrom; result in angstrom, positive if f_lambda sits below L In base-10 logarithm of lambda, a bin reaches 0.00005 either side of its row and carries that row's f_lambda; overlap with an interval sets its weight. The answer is 3.7 angstrom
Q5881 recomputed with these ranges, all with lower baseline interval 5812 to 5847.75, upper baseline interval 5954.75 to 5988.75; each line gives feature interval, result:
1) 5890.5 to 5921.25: 3.4 angstrom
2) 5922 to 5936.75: 0.3 angstrom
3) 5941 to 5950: -0.1 angstrom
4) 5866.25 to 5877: 0.1 angstrom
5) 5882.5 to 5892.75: 2.7 angstrom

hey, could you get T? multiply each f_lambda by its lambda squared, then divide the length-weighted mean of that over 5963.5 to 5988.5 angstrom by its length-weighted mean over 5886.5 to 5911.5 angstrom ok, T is 1.26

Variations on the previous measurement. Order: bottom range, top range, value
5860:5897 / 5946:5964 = 1.14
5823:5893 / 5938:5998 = 1.07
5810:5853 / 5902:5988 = 1.01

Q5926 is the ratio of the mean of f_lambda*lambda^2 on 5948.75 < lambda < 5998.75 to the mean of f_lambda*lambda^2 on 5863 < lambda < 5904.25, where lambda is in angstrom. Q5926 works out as 1.15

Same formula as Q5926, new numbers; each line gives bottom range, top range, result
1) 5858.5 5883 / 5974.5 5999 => 1.02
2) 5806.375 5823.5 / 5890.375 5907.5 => 0.84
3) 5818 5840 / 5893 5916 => 0.88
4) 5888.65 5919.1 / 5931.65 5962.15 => 1.16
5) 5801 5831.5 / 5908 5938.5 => 1.01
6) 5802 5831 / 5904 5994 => 1.03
